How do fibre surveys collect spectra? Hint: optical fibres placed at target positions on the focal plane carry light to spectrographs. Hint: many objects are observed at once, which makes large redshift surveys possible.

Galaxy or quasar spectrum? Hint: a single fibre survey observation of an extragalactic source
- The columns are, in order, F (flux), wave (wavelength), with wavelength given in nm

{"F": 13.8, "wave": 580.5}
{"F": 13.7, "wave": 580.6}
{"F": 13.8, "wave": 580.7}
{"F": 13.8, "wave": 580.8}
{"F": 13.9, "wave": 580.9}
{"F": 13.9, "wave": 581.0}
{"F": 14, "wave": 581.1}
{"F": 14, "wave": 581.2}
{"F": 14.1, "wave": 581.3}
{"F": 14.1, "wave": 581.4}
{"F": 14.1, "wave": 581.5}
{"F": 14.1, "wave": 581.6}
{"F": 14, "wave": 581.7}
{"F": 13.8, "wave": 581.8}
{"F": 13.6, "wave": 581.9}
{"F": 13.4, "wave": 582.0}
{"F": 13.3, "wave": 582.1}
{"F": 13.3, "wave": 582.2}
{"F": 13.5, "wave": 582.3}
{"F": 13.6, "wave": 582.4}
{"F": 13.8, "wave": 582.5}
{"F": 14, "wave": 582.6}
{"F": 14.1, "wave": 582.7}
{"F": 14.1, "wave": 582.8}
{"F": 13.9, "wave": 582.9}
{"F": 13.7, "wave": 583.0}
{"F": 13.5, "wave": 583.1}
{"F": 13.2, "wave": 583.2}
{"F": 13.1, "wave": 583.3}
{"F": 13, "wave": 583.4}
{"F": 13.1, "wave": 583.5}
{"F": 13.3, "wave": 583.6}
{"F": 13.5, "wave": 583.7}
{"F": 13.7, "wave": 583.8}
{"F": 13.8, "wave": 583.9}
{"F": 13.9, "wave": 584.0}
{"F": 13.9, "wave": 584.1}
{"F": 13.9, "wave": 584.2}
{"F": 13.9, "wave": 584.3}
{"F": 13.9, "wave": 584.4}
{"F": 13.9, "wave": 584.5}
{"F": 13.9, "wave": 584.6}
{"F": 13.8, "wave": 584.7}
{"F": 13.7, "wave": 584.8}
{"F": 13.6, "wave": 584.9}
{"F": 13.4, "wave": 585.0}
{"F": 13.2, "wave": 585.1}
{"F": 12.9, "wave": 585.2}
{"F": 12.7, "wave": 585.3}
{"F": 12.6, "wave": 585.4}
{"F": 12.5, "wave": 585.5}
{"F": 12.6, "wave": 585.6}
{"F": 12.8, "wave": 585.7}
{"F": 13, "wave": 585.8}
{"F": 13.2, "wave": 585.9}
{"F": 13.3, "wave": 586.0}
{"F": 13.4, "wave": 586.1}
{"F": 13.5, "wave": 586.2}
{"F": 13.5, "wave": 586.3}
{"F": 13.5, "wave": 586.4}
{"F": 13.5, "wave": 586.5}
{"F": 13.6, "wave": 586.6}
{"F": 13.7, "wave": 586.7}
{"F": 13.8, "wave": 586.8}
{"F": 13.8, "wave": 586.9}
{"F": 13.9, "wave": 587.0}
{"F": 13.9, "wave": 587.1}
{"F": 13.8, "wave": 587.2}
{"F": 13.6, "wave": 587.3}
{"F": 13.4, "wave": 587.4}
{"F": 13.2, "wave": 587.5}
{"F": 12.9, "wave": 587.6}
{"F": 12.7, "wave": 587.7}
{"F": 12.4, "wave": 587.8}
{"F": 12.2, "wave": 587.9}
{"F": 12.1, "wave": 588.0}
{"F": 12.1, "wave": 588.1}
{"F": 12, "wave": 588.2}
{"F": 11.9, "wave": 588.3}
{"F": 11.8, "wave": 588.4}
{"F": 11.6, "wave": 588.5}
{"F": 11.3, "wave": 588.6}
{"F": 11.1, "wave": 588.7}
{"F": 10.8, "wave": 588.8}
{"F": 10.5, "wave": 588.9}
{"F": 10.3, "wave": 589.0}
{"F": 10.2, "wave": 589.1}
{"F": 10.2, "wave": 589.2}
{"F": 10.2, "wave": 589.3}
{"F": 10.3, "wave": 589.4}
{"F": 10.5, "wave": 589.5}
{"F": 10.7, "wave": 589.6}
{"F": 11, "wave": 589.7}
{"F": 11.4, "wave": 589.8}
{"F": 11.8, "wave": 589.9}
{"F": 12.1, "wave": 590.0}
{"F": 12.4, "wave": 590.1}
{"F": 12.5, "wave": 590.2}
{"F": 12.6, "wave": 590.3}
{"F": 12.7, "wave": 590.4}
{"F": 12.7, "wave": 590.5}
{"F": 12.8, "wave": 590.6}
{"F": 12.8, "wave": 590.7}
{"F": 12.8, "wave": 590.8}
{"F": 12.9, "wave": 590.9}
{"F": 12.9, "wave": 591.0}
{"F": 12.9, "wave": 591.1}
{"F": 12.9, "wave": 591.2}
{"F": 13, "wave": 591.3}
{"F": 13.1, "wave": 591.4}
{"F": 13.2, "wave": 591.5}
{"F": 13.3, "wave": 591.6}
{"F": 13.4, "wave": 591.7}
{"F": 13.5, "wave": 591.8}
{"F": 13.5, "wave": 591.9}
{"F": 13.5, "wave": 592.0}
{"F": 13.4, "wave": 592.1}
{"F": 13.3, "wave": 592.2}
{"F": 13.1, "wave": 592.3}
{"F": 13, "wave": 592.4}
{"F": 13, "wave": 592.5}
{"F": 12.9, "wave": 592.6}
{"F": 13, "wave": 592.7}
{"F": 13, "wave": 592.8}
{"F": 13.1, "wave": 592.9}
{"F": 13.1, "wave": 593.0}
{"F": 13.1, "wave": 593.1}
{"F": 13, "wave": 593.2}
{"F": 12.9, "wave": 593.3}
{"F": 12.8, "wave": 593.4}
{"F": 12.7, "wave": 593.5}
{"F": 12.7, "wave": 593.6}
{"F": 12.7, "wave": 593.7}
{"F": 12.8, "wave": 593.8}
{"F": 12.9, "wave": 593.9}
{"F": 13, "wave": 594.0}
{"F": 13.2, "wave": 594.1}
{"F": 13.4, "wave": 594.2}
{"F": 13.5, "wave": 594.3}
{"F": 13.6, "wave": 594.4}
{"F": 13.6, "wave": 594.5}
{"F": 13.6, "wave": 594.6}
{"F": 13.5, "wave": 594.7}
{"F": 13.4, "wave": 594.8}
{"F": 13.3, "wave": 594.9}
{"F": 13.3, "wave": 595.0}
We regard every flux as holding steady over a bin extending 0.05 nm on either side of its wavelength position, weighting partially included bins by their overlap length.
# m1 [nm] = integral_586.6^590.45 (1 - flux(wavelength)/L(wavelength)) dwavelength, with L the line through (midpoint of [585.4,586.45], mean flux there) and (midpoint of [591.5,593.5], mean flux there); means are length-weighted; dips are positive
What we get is 0.31 nm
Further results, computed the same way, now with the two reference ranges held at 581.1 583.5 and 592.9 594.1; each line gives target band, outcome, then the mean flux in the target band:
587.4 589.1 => 0.189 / 11.8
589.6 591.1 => 0.089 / 12.3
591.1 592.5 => -0.021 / 13.2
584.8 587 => 0.029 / 13.3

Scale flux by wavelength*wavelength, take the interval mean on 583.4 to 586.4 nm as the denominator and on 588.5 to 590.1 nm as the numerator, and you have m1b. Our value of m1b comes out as 0.83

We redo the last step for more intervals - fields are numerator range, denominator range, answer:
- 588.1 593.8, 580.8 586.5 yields 0.93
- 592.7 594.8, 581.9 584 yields 1.00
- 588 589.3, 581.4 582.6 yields 0.83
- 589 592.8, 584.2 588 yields 0.95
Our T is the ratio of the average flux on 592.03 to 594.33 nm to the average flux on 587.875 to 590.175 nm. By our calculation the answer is 1.2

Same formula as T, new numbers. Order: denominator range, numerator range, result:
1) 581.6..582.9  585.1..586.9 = 0.96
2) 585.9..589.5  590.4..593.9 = 1.05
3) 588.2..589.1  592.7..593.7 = 1.16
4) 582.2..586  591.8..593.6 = 0.97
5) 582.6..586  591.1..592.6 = 0.98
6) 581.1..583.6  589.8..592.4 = 0.94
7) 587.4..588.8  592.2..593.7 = 1.07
